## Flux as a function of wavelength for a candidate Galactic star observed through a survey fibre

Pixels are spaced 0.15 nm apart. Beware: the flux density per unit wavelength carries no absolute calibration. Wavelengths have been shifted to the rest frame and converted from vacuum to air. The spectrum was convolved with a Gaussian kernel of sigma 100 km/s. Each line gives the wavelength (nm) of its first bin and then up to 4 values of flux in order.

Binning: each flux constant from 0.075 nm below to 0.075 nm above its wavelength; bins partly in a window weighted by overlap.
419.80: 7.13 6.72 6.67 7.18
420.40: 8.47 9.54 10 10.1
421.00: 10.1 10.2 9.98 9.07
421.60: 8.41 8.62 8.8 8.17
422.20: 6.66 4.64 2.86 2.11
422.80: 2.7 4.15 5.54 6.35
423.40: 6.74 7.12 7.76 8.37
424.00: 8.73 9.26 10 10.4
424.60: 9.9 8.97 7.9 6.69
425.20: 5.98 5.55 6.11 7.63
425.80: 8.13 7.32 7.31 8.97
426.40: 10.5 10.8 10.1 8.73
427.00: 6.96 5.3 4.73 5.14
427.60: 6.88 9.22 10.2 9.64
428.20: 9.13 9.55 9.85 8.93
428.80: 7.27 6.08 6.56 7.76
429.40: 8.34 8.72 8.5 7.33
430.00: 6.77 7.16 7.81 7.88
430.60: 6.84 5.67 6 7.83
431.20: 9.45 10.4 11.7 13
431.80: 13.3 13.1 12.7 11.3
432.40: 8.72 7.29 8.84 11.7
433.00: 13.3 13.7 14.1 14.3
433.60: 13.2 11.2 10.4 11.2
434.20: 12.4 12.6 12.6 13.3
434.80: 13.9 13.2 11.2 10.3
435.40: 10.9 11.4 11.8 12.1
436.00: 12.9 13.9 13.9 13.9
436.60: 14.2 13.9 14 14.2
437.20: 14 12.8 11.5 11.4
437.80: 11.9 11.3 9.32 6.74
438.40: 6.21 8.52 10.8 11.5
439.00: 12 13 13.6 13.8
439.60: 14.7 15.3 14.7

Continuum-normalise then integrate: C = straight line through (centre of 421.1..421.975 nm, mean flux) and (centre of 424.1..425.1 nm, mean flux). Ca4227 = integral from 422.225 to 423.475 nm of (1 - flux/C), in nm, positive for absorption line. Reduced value 0.64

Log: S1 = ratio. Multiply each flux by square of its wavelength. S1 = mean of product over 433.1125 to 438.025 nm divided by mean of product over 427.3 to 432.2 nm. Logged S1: 1.50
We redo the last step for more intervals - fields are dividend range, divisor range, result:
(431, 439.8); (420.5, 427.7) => 1.66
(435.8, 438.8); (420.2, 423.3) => 1.74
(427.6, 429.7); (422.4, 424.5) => 1.34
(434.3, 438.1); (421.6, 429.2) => 1.76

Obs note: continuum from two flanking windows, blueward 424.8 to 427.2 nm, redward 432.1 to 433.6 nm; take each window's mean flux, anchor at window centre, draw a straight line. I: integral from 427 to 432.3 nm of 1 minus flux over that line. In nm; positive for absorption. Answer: 0.72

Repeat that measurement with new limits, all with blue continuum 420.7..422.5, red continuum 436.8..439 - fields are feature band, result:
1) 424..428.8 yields 0.50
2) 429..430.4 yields 0.30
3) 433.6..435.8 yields -0.29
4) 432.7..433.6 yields -0.24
